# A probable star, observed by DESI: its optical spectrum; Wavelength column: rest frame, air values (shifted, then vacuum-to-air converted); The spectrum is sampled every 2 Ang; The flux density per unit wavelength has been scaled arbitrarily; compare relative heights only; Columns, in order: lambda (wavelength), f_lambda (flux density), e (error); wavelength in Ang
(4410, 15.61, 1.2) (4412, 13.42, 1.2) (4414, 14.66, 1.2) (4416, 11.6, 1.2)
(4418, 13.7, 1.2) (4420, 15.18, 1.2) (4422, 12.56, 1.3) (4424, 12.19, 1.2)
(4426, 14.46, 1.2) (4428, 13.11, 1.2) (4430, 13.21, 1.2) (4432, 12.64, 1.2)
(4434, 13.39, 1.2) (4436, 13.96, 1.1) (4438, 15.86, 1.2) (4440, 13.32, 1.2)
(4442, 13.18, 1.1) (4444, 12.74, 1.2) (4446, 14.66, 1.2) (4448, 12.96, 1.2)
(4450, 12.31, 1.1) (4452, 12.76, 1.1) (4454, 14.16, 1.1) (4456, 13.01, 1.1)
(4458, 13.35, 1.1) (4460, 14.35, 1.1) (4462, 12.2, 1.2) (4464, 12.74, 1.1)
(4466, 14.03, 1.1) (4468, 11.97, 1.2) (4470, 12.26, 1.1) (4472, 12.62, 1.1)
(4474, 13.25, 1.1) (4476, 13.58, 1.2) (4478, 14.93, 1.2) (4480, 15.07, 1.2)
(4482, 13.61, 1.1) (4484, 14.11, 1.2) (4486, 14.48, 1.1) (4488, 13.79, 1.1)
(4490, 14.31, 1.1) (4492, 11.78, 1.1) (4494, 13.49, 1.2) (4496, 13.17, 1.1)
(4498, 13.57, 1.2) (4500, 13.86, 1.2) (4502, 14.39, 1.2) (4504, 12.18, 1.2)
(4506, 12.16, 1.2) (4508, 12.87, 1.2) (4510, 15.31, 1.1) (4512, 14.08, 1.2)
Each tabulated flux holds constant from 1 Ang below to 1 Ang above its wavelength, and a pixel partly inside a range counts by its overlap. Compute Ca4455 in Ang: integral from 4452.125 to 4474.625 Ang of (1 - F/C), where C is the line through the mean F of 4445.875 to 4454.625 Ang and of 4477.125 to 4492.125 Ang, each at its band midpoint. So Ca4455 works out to 0.8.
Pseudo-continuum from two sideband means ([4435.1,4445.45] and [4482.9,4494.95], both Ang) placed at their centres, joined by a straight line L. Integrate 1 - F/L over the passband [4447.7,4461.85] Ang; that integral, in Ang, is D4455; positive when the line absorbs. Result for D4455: 0.6 Ang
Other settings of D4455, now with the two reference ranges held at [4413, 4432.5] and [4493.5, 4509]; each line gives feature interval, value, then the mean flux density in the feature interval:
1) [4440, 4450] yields 0.0 Ang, 13.3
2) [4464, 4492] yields -0.7 Ang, 13.6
